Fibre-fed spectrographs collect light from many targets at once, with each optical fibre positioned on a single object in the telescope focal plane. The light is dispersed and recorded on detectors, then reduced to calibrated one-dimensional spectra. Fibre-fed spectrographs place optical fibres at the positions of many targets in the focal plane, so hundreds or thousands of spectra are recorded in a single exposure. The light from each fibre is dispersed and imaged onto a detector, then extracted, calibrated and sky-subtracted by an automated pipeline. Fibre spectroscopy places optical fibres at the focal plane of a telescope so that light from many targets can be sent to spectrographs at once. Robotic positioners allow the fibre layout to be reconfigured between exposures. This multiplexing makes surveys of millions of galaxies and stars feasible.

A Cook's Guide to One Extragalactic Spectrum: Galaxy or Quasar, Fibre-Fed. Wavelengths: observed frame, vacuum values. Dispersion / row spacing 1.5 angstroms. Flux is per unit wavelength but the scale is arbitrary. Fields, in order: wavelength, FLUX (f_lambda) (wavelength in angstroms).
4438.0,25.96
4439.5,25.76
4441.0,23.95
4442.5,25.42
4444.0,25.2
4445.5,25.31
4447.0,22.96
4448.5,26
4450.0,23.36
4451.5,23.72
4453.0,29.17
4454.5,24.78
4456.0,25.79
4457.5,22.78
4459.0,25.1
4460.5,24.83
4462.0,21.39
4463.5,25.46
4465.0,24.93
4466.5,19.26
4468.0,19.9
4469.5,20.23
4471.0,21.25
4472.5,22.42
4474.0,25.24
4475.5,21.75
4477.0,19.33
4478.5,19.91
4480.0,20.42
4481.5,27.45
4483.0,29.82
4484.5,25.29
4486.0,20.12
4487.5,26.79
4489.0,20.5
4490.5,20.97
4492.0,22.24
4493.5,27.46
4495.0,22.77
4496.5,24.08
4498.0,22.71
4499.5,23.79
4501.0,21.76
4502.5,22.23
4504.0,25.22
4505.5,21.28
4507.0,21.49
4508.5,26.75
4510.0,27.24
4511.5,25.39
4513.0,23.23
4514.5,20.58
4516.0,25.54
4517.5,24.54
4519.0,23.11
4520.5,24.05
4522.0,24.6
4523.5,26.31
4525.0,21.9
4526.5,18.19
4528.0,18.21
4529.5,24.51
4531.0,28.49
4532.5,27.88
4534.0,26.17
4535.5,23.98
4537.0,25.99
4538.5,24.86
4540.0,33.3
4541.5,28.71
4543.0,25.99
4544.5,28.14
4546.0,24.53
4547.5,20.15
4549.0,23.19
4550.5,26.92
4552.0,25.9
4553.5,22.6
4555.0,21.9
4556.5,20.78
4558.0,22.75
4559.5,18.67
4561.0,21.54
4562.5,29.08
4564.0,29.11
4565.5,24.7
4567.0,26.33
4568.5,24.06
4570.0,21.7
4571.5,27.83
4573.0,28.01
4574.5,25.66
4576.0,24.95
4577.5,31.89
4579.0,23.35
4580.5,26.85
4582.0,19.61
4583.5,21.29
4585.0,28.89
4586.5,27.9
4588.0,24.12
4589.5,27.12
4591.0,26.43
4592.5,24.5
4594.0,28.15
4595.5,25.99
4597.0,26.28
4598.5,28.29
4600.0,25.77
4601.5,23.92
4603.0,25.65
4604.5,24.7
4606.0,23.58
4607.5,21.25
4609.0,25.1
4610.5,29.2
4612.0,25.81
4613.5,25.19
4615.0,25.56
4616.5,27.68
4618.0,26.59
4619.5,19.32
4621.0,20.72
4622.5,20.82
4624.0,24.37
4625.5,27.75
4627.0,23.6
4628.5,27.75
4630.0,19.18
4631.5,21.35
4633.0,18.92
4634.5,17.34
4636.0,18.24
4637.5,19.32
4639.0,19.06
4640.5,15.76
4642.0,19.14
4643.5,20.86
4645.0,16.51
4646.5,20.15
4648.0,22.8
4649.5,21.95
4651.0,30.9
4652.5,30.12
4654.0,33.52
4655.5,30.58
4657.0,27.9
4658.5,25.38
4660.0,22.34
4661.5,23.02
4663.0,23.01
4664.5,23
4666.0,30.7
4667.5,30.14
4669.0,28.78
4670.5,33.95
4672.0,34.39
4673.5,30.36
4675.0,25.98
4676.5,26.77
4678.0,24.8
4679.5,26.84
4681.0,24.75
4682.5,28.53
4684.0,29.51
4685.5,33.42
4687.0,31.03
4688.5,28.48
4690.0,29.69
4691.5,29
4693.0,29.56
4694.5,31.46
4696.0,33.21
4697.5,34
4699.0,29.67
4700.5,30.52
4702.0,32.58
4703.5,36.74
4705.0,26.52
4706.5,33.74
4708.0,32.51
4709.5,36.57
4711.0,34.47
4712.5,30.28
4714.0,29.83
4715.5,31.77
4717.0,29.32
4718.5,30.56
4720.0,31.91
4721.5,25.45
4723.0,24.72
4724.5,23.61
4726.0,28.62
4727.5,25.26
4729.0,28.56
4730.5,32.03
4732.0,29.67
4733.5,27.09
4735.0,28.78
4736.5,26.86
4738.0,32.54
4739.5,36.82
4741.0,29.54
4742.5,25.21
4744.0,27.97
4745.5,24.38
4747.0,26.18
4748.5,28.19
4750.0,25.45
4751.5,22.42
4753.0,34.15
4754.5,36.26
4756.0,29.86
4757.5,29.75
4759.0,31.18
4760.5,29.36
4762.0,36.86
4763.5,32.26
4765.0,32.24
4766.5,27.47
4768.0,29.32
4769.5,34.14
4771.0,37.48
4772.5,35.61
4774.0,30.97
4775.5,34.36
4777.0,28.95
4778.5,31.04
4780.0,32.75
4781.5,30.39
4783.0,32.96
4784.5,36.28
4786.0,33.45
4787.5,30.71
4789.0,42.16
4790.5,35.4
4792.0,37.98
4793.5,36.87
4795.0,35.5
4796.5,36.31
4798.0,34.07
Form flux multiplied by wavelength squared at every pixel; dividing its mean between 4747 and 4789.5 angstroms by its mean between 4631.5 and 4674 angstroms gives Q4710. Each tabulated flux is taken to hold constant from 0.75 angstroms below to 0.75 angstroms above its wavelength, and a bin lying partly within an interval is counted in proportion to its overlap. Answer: 1.36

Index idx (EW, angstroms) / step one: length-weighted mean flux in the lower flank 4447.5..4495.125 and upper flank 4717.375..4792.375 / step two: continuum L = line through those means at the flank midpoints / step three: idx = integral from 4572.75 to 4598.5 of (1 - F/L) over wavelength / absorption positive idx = 0.4 angstroms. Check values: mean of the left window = 23.5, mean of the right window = 30.7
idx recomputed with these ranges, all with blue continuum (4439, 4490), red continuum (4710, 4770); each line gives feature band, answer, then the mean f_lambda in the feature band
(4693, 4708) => -1.71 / 31.9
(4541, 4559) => 0.93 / 24.2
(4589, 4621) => 1.49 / 25.4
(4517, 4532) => 0.90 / 23.4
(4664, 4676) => -0.73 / 29.7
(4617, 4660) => 7.08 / 22.9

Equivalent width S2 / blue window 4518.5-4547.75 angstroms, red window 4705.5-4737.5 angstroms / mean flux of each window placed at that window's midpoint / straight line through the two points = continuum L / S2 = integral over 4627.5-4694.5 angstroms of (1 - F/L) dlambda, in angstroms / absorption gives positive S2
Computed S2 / 6.1 angstroms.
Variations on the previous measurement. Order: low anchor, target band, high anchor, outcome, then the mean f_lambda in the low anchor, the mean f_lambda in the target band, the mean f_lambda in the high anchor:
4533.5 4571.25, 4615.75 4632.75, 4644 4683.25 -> 1.7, 24.9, 23.4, 26.8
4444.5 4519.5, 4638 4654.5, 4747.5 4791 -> 3.4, 23.6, 22.6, 32.1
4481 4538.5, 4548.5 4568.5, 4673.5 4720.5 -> 1.2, 24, 24.1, 30.4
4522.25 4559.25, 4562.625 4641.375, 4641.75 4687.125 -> 3.9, 24.6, 24.4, 26.8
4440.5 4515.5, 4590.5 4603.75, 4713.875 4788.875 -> 0.2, 23.6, 26.1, 30.3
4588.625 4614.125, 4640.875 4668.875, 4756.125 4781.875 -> 2.7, 25.7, 25.1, 32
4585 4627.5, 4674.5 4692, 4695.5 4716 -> 1.4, 25.3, 28.3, 32.3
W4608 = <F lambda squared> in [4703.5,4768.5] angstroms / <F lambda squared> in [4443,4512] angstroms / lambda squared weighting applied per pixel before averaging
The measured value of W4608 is 1.41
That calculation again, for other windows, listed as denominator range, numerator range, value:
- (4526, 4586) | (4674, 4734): 1.27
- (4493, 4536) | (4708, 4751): 1.33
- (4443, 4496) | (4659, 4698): 1.33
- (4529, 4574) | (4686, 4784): 1.31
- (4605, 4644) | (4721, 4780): 1.40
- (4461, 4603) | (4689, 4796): 1.40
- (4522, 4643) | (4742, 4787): 1.38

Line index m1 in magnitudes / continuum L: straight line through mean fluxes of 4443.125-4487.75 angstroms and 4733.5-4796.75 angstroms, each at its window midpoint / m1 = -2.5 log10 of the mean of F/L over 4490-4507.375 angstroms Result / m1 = 0.07 mag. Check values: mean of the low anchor 23.6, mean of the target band 23.1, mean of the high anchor 31.7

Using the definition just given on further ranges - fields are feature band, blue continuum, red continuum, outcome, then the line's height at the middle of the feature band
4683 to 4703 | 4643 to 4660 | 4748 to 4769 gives -0.13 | 27.4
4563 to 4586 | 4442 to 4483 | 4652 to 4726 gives 0.03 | 26.5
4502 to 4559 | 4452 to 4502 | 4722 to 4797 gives 0.02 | 24.8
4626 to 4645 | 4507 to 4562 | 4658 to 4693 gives 0.32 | 27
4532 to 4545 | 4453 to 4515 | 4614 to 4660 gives -0.17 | 23.3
